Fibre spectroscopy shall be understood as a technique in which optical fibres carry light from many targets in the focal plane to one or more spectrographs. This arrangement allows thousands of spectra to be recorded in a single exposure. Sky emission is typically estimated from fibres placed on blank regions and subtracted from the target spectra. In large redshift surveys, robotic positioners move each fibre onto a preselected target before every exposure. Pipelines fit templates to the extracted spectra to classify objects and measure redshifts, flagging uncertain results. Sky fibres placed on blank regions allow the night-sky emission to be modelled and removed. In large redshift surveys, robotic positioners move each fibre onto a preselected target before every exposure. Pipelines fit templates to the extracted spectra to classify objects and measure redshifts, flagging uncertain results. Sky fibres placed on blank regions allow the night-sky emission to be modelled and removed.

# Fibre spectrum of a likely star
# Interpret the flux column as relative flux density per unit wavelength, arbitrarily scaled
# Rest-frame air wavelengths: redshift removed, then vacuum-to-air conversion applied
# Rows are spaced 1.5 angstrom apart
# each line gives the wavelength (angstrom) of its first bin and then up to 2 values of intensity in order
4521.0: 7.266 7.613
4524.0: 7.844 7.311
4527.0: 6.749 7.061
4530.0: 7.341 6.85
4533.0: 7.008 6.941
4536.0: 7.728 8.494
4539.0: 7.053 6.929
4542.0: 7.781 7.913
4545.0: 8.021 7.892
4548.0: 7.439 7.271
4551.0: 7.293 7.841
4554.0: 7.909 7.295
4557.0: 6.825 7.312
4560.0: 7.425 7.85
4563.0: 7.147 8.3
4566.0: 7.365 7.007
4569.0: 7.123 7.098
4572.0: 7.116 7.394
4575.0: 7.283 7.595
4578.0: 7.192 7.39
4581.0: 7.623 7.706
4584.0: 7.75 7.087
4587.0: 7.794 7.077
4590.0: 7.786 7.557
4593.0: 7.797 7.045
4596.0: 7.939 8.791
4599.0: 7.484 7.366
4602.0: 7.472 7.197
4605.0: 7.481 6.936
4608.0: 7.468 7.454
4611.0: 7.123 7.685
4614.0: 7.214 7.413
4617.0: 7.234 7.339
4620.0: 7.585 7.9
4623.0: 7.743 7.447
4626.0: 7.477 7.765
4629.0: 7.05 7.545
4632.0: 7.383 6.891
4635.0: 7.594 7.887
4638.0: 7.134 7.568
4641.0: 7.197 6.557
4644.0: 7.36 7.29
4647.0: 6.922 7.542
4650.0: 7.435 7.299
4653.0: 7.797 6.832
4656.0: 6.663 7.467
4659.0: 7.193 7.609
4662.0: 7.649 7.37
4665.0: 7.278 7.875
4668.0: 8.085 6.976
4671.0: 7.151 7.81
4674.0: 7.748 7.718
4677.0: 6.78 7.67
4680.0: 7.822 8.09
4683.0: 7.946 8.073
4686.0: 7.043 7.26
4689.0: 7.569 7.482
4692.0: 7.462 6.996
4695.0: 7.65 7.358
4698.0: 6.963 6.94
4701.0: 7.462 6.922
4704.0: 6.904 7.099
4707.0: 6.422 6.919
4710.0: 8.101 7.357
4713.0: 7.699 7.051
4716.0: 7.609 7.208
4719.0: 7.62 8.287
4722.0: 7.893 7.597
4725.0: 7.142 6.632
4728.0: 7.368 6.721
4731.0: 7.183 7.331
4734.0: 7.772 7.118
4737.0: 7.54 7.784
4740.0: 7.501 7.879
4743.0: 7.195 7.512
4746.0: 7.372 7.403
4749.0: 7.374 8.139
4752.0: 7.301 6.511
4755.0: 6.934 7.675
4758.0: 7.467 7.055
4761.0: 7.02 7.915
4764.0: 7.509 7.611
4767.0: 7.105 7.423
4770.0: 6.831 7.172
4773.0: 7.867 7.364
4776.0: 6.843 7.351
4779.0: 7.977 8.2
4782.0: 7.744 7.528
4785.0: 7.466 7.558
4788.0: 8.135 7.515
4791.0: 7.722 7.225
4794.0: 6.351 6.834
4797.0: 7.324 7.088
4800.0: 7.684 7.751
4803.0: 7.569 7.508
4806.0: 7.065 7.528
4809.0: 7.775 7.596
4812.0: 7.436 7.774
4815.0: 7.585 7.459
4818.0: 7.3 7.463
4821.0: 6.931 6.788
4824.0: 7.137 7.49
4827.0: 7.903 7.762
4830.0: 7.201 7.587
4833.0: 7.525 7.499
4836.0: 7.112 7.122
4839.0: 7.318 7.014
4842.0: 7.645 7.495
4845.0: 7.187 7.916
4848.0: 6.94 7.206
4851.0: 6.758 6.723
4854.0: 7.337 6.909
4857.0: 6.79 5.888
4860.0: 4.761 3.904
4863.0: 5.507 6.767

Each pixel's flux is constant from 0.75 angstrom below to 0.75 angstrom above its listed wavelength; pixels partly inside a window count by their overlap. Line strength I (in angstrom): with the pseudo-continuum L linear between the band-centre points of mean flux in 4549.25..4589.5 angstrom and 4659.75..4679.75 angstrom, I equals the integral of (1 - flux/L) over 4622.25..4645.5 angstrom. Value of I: 0.4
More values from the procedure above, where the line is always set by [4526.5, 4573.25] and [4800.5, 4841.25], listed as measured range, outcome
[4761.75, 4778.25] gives 0.1 angstrom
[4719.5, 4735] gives 0.0 angstrom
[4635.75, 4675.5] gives 0.2 angstrom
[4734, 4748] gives -0.2 angstrom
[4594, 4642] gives -0.4 angstrom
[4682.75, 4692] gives -0.2 angstrom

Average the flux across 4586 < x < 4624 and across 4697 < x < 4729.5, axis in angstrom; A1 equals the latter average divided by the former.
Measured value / 0.97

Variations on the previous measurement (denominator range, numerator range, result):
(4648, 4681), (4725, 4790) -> 1.00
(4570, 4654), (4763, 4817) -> 1.00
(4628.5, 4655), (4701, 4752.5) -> 1.01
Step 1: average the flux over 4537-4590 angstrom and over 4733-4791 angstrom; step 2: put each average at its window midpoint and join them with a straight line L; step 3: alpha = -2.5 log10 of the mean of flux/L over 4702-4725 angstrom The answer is 0.01 mag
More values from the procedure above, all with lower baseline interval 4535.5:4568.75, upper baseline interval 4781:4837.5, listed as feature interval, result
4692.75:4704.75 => 0.05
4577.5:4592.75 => 0.00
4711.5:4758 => 0.01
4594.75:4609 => 0.00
